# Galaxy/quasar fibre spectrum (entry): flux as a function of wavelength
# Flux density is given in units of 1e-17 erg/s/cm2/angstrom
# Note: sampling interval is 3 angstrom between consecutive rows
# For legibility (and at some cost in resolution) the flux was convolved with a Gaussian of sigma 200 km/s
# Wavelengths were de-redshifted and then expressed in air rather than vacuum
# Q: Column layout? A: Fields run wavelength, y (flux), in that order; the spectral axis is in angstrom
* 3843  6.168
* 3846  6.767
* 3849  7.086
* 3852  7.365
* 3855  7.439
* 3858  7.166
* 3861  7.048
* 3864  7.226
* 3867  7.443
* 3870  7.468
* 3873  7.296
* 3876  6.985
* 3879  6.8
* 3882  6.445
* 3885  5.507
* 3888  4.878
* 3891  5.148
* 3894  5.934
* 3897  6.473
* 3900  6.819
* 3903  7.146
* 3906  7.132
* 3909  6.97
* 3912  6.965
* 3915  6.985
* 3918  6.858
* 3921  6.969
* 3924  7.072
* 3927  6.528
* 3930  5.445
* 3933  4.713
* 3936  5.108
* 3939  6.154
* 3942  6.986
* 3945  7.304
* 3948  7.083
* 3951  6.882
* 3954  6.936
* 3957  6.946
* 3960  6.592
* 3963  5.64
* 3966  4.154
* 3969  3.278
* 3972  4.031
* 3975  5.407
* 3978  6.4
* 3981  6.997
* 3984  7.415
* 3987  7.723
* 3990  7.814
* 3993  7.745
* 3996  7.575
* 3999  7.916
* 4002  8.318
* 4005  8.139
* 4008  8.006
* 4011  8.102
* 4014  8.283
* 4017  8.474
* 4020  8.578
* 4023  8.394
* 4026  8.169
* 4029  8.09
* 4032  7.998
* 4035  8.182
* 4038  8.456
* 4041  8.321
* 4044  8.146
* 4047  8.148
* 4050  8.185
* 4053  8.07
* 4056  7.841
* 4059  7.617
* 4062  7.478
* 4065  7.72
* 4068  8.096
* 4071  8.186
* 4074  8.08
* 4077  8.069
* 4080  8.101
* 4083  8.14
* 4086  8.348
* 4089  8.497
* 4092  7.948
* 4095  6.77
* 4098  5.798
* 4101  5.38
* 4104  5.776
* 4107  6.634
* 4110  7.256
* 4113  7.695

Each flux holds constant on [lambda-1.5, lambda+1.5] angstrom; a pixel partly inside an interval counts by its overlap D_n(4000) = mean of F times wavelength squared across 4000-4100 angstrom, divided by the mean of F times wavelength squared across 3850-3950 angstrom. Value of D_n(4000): 1.3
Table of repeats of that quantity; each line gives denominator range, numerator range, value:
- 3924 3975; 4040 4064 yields 1.43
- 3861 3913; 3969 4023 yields 1.18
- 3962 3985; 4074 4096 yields 1.58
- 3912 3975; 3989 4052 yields 1.39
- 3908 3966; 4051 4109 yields 1.25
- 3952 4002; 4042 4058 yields 1.29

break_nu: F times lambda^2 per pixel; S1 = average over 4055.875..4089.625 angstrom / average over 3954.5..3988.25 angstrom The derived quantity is 1.4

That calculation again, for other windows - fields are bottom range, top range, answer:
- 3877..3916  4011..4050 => 1.38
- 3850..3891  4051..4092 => 1.31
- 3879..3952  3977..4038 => 1.30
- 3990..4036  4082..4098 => 0.99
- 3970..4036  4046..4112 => 1.03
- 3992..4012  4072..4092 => 1.07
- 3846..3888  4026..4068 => 1.27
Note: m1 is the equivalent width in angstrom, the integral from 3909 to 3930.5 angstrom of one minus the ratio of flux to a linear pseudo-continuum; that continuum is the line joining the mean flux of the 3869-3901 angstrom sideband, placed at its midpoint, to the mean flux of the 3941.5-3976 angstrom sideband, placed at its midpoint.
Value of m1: -2.24 angstrom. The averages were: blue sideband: 6.32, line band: 6.77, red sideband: 5.91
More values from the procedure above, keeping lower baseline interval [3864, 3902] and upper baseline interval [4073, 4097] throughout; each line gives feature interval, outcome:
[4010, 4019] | -1.1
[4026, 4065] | -1.9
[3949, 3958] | 0.1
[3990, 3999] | -0.5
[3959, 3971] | 3.8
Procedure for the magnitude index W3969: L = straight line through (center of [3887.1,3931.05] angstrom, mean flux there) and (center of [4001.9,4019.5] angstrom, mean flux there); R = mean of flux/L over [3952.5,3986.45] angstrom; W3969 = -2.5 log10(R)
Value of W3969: 0.27 mag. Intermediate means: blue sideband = 6.52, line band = 5.85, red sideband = 8.23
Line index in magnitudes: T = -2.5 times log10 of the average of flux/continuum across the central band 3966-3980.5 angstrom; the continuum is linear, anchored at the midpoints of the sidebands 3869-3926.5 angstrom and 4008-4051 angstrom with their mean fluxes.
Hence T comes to 0.48 mag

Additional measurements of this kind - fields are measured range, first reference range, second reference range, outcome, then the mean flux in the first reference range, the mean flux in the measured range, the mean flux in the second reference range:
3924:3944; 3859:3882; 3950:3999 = 0.12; 7.13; 5.95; 6.39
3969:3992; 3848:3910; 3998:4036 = 0.23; 6.75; 6.35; 8.21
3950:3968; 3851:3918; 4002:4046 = 0.23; 6.75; 6.09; 8.24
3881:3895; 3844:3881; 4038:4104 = 0.29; 7.15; 5.54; 7.73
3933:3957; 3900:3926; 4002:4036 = 0.13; 6.99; 6.54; 8.22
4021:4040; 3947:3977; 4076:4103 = -0.24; 5.68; 8.23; 7.41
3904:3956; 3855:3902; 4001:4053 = 0.09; 6.61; 6.6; 8.23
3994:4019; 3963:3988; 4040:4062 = -0.22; 5.63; 8.1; 8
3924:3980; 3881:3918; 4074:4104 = 0.13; 6.39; 5.91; 7.4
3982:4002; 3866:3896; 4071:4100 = -0.09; 6.37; 7.73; 7.73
